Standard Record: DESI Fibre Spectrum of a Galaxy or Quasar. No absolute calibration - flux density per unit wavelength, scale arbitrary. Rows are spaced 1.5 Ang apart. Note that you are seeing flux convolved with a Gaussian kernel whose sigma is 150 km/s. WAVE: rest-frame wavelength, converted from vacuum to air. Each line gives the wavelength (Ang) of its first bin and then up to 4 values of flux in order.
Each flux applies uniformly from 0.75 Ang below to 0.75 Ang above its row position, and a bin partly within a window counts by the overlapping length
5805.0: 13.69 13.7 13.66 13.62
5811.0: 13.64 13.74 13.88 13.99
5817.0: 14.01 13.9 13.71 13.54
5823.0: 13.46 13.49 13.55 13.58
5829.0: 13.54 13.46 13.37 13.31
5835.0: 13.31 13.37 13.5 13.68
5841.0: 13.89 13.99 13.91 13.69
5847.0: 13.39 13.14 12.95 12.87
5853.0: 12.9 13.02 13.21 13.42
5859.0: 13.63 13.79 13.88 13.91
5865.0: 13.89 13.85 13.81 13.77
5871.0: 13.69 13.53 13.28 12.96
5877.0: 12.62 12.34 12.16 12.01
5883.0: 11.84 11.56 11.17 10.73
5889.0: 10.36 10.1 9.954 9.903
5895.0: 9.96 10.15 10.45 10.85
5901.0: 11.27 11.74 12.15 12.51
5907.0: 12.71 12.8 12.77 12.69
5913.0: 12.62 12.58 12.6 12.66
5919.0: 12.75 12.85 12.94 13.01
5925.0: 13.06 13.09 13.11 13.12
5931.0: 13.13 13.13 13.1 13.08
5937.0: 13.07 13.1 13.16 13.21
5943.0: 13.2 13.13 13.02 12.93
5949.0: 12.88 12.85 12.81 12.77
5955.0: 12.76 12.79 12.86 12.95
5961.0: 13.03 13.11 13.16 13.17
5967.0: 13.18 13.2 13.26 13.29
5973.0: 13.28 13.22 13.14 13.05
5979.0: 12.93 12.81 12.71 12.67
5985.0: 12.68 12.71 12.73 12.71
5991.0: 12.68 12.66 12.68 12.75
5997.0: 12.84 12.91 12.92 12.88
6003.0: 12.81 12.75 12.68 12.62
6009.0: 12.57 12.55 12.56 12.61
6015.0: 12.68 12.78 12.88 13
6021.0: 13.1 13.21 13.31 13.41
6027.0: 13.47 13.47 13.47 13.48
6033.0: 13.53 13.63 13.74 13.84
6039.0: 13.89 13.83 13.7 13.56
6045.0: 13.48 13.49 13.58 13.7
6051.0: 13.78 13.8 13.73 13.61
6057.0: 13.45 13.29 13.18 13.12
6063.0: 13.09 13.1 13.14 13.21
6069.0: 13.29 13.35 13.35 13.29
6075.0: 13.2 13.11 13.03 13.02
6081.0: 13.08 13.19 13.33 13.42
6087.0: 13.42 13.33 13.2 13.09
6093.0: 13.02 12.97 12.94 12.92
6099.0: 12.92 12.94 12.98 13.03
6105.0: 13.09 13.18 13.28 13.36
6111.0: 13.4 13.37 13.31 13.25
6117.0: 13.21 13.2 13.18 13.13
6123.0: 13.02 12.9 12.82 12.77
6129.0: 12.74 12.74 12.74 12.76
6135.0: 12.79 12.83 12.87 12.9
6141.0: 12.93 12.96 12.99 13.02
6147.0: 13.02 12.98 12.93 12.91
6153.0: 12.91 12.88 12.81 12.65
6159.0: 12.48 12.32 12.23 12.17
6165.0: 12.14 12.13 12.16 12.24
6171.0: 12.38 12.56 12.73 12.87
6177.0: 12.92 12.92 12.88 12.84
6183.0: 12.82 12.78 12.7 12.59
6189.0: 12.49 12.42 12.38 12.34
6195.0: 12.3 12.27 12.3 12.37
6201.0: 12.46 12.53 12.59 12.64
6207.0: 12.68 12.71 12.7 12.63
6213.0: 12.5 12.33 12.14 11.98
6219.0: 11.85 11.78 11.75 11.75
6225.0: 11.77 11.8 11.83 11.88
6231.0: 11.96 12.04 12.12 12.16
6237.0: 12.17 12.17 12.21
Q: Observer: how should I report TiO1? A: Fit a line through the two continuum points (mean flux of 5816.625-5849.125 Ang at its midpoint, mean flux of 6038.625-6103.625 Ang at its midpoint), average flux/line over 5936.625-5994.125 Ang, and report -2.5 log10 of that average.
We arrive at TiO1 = 0.04 mag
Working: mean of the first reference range 13.6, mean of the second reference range 13.3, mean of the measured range 13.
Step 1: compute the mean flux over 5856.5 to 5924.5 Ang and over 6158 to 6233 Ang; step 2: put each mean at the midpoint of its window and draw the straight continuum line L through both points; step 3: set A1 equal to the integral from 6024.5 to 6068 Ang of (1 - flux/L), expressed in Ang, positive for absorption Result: -4.1 Ang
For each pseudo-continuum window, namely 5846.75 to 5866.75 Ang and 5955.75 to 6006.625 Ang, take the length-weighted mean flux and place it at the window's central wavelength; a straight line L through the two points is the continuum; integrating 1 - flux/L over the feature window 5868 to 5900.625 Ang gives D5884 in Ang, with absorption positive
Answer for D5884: 4.1 Ang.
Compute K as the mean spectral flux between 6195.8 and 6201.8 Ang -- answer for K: 12.4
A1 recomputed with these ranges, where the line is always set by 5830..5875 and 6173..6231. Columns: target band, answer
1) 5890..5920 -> 3.7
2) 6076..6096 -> -0.6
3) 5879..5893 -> 2.4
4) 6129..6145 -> -0.3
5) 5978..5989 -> 0.3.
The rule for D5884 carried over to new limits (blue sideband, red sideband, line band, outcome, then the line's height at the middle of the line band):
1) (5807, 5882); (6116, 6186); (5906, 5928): 0.8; 13.3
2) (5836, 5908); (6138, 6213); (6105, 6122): -0.9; 12.6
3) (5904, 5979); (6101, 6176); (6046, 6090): -1.5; 12.9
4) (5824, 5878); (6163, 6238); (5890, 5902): 2.7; 13.3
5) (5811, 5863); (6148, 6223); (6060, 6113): -1.5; 12.8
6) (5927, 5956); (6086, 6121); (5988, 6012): 0.6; 13.1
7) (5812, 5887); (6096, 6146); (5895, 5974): 3.0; 13.2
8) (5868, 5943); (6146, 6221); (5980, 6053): -4.2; 12.4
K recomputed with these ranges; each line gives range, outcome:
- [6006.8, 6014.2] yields 12.6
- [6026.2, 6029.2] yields 13.5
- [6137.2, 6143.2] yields 12.9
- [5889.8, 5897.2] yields 10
